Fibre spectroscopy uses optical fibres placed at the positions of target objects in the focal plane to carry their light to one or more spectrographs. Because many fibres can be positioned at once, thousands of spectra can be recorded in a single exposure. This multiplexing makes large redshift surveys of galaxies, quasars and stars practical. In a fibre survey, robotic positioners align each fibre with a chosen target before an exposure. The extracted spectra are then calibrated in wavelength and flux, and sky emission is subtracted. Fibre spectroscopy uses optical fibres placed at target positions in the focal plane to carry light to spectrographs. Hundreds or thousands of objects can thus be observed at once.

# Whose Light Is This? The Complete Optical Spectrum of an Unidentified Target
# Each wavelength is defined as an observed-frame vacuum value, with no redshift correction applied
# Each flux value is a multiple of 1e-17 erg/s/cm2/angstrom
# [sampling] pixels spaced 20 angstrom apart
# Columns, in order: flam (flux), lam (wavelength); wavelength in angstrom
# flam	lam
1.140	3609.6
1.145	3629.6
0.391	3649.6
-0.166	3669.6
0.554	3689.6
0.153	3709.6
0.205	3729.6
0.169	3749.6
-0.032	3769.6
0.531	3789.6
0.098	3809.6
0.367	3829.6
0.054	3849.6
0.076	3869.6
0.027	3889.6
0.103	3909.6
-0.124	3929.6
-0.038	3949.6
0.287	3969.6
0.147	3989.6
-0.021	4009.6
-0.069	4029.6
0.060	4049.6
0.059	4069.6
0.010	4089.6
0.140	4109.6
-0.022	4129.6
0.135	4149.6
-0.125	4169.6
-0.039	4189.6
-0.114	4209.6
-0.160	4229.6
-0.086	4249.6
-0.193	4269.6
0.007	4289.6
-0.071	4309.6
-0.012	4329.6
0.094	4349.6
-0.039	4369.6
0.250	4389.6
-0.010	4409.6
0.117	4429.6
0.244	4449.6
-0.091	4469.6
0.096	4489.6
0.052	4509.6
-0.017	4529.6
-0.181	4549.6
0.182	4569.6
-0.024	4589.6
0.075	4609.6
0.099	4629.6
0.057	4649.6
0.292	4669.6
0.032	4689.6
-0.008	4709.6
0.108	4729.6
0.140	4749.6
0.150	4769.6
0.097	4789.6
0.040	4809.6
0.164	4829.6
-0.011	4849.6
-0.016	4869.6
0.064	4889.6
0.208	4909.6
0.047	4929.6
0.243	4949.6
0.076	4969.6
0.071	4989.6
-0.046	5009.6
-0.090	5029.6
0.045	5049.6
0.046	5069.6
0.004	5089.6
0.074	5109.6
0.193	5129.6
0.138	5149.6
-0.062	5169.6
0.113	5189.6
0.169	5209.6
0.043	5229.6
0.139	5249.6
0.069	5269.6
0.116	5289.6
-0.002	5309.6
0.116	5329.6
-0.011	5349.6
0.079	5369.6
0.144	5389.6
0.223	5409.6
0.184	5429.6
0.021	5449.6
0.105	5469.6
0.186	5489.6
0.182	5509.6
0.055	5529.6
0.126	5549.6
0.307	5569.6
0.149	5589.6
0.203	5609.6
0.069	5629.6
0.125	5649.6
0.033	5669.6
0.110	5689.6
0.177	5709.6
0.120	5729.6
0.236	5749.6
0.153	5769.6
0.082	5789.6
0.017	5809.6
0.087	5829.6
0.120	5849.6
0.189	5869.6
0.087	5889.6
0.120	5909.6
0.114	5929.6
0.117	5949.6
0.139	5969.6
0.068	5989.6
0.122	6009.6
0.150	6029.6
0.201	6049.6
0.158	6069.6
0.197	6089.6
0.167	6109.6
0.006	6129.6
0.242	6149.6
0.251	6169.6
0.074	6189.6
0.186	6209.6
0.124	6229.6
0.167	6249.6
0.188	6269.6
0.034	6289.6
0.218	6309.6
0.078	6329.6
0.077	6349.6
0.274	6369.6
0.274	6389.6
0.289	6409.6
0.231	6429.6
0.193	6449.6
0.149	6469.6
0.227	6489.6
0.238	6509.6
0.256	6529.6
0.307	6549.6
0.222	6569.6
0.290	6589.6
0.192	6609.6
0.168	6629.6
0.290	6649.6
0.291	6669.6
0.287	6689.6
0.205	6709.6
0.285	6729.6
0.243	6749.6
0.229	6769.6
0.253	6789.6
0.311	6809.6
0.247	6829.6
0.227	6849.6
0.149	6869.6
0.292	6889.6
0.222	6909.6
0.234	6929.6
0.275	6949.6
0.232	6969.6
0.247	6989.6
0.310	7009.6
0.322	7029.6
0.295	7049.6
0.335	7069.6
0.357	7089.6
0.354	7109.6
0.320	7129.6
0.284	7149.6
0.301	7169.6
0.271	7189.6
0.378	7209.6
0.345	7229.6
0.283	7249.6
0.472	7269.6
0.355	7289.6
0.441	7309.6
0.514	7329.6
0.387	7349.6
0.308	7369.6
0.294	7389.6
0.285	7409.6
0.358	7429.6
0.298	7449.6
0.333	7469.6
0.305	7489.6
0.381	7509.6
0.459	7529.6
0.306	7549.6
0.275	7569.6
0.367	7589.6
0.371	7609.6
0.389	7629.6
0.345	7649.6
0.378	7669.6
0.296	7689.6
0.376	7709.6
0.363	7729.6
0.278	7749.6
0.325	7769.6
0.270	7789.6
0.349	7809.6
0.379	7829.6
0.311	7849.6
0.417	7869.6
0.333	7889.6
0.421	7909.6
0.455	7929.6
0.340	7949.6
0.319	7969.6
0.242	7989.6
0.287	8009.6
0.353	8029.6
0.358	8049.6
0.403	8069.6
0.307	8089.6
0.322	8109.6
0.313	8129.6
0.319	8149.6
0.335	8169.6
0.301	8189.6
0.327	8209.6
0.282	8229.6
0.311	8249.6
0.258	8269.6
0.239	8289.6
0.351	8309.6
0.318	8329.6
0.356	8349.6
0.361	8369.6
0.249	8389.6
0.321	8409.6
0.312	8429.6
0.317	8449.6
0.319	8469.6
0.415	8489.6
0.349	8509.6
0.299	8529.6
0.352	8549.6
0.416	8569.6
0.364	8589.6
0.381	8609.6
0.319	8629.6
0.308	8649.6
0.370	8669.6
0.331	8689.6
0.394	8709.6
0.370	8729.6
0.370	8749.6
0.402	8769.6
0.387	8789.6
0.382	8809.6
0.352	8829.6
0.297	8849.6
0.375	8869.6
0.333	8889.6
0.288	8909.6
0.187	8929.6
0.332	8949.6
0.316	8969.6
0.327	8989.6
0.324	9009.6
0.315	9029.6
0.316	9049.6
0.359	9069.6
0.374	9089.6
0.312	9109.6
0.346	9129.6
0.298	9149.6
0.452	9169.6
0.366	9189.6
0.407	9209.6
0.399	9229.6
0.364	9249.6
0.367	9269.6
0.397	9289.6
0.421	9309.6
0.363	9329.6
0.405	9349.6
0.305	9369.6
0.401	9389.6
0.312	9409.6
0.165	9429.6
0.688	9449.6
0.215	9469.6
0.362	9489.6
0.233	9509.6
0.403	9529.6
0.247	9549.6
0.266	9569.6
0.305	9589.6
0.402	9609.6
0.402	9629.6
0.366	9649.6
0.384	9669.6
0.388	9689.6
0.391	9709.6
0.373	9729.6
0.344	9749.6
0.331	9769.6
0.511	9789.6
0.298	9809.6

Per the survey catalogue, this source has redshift 0.60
